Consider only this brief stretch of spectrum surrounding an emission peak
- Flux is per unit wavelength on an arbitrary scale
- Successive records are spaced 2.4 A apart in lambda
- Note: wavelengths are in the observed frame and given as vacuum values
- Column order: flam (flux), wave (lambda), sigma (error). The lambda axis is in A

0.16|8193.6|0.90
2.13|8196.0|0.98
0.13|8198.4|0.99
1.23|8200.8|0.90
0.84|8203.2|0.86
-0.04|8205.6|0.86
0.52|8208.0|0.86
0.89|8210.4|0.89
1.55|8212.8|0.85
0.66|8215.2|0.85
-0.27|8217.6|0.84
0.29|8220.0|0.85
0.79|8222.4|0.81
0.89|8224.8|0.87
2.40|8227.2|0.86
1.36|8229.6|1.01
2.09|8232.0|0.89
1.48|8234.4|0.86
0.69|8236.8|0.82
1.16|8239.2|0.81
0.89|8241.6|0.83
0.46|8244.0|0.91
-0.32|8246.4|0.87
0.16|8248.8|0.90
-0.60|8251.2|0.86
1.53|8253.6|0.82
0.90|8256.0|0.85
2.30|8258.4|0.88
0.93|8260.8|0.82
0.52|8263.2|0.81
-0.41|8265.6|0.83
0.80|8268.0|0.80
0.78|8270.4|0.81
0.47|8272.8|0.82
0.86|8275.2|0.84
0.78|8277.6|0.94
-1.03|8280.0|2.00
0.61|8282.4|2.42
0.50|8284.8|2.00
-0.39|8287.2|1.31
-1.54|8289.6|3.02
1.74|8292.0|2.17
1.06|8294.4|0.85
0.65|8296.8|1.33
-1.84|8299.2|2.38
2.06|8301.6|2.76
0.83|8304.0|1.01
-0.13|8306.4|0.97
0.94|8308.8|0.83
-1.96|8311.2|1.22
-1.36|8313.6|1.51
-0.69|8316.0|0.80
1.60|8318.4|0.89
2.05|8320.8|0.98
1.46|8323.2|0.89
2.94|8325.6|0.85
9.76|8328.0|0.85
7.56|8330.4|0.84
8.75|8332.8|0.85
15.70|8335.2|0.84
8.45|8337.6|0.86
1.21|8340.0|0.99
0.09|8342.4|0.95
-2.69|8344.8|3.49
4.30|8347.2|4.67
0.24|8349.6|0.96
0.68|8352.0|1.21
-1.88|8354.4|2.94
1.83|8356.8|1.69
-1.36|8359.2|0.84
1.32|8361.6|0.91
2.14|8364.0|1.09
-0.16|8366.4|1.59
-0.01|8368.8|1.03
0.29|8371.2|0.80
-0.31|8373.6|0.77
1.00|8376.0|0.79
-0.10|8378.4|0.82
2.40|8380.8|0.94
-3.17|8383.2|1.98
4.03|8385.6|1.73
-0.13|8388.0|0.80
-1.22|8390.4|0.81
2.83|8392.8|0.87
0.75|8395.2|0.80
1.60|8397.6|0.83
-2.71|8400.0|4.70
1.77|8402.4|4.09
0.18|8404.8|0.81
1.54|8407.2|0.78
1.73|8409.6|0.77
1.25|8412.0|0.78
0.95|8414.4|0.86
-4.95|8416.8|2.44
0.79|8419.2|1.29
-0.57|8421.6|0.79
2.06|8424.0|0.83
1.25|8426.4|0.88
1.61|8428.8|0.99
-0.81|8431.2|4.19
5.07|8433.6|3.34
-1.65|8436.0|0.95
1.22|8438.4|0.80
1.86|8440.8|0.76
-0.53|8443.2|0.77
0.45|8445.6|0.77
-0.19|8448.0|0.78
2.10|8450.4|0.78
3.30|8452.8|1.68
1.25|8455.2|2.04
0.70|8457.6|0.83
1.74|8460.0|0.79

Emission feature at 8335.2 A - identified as [O II] 3727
